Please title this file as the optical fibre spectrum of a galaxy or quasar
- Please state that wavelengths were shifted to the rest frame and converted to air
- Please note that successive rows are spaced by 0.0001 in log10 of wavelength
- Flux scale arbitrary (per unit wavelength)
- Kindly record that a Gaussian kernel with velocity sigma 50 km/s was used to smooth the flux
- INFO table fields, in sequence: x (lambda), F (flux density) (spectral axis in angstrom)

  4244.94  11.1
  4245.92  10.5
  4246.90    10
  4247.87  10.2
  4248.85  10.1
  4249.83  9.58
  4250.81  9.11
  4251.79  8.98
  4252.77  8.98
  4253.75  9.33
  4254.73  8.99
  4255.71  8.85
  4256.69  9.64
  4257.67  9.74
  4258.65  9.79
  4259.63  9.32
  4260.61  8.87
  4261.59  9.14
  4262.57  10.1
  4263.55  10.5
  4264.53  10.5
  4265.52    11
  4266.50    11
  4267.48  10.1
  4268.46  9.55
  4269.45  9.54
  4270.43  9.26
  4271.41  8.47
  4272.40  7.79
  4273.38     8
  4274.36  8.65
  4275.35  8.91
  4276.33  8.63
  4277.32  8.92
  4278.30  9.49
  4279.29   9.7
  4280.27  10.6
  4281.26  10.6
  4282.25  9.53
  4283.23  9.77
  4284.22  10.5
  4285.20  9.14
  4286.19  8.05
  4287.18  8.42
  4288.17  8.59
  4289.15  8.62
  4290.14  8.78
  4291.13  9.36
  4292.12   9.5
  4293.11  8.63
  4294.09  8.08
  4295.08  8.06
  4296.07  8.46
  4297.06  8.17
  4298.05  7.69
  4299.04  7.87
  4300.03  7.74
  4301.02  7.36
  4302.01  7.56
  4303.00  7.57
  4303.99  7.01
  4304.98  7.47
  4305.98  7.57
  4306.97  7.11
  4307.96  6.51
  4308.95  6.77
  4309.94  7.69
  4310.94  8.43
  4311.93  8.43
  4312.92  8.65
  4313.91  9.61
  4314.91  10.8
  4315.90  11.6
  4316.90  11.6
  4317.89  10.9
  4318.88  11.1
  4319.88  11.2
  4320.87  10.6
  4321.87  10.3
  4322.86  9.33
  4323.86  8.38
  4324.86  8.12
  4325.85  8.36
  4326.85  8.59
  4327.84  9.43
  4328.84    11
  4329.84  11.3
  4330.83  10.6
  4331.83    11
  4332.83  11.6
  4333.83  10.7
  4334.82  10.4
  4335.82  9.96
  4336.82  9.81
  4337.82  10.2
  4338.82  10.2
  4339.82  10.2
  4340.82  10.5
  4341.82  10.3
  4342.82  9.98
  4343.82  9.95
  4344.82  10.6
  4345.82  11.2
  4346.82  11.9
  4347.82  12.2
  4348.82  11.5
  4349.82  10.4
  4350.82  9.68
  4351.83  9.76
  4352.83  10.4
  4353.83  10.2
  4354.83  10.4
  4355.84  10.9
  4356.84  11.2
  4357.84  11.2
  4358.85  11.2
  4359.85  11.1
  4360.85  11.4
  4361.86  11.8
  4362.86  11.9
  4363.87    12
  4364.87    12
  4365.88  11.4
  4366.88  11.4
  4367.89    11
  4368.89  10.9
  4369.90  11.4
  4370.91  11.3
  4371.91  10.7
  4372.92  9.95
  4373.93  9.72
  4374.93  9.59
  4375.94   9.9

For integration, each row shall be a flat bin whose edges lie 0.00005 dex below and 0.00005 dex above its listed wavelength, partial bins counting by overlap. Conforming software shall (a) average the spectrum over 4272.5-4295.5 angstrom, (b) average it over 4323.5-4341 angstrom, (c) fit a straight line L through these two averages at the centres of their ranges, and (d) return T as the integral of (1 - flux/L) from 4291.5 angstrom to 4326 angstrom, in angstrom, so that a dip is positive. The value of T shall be 3.11 angstrom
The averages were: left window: 9.05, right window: 10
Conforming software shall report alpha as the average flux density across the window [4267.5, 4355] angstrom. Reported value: 9.4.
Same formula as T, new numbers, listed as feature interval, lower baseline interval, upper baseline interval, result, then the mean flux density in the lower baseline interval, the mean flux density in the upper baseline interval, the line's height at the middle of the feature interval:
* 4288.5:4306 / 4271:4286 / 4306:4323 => 2.3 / 9.23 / 9.4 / 9.32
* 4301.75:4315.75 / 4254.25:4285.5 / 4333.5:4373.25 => 2.9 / 9.52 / 10.8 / 10.1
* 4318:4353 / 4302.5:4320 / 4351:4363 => -1.4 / 8.84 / 10.9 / 9.93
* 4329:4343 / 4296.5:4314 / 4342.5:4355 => -1.1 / 7.69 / 10.6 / 9.78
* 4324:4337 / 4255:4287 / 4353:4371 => 0.7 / 9.48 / 11.2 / 10.6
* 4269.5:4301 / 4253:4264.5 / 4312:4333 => 3.0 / 9.51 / 10.1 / 9.77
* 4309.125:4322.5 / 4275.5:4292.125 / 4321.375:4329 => -1.2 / 9.29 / 9.11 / 9.15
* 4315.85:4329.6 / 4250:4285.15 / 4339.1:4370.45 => 0.5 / 9.48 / 11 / 10.4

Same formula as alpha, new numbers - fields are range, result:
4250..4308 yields 8.92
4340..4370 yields 11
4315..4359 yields 10.5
